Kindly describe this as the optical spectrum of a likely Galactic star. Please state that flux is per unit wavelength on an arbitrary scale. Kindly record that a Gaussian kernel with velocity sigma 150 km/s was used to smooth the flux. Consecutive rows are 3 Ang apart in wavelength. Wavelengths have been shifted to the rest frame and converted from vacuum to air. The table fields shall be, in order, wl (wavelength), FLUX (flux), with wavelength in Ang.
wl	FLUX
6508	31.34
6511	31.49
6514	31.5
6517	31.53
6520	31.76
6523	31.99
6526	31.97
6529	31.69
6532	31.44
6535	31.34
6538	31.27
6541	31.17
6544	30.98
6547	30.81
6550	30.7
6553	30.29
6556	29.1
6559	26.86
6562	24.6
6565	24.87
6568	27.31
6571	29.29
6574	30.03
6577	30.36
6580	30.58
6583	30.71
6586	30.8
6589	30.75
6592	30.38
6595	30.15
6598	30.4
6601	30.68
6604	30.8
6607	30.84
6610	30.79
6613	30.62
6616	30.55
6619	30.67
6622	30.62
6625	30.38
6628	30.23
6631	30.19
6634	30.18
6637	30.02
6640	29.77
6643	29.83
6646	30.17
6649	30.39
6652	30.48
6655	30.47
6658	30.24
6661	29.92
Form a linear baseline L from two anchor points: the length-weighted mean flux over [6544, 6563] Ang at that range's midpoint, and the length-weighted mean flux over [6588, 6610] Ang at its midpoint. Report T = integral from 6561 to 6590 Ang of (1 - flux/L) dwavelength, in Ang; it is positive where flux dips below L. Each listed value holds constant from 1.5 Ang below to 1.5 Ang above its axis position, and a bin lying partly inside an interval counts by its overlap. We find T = 0.79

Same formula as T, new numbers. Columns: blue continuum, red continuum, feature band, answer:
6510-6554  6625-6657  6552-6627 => 2.5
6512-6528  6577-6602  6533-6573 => 2.6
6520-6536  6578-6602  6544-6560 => 0.8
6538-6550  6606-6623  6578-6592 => 0.1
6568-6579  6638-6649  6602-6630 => -0.7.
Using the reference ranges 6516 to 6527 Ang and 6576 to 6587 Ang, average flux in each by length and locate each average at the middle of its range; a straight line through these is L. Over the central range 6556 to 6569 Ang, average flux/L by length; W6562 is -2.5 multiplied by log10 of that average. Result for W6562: 0.18 mag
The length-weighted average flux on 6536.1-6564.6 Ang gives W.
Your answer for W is 29.4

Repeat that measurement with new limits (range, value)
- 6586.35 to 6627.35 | 30.6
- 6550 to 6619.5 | 29.6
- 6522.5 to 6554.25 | 31.2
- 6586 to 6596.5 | 30.5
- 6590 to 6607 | 30.5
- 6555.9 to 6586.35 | 28.5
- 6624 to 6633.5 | 30.3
